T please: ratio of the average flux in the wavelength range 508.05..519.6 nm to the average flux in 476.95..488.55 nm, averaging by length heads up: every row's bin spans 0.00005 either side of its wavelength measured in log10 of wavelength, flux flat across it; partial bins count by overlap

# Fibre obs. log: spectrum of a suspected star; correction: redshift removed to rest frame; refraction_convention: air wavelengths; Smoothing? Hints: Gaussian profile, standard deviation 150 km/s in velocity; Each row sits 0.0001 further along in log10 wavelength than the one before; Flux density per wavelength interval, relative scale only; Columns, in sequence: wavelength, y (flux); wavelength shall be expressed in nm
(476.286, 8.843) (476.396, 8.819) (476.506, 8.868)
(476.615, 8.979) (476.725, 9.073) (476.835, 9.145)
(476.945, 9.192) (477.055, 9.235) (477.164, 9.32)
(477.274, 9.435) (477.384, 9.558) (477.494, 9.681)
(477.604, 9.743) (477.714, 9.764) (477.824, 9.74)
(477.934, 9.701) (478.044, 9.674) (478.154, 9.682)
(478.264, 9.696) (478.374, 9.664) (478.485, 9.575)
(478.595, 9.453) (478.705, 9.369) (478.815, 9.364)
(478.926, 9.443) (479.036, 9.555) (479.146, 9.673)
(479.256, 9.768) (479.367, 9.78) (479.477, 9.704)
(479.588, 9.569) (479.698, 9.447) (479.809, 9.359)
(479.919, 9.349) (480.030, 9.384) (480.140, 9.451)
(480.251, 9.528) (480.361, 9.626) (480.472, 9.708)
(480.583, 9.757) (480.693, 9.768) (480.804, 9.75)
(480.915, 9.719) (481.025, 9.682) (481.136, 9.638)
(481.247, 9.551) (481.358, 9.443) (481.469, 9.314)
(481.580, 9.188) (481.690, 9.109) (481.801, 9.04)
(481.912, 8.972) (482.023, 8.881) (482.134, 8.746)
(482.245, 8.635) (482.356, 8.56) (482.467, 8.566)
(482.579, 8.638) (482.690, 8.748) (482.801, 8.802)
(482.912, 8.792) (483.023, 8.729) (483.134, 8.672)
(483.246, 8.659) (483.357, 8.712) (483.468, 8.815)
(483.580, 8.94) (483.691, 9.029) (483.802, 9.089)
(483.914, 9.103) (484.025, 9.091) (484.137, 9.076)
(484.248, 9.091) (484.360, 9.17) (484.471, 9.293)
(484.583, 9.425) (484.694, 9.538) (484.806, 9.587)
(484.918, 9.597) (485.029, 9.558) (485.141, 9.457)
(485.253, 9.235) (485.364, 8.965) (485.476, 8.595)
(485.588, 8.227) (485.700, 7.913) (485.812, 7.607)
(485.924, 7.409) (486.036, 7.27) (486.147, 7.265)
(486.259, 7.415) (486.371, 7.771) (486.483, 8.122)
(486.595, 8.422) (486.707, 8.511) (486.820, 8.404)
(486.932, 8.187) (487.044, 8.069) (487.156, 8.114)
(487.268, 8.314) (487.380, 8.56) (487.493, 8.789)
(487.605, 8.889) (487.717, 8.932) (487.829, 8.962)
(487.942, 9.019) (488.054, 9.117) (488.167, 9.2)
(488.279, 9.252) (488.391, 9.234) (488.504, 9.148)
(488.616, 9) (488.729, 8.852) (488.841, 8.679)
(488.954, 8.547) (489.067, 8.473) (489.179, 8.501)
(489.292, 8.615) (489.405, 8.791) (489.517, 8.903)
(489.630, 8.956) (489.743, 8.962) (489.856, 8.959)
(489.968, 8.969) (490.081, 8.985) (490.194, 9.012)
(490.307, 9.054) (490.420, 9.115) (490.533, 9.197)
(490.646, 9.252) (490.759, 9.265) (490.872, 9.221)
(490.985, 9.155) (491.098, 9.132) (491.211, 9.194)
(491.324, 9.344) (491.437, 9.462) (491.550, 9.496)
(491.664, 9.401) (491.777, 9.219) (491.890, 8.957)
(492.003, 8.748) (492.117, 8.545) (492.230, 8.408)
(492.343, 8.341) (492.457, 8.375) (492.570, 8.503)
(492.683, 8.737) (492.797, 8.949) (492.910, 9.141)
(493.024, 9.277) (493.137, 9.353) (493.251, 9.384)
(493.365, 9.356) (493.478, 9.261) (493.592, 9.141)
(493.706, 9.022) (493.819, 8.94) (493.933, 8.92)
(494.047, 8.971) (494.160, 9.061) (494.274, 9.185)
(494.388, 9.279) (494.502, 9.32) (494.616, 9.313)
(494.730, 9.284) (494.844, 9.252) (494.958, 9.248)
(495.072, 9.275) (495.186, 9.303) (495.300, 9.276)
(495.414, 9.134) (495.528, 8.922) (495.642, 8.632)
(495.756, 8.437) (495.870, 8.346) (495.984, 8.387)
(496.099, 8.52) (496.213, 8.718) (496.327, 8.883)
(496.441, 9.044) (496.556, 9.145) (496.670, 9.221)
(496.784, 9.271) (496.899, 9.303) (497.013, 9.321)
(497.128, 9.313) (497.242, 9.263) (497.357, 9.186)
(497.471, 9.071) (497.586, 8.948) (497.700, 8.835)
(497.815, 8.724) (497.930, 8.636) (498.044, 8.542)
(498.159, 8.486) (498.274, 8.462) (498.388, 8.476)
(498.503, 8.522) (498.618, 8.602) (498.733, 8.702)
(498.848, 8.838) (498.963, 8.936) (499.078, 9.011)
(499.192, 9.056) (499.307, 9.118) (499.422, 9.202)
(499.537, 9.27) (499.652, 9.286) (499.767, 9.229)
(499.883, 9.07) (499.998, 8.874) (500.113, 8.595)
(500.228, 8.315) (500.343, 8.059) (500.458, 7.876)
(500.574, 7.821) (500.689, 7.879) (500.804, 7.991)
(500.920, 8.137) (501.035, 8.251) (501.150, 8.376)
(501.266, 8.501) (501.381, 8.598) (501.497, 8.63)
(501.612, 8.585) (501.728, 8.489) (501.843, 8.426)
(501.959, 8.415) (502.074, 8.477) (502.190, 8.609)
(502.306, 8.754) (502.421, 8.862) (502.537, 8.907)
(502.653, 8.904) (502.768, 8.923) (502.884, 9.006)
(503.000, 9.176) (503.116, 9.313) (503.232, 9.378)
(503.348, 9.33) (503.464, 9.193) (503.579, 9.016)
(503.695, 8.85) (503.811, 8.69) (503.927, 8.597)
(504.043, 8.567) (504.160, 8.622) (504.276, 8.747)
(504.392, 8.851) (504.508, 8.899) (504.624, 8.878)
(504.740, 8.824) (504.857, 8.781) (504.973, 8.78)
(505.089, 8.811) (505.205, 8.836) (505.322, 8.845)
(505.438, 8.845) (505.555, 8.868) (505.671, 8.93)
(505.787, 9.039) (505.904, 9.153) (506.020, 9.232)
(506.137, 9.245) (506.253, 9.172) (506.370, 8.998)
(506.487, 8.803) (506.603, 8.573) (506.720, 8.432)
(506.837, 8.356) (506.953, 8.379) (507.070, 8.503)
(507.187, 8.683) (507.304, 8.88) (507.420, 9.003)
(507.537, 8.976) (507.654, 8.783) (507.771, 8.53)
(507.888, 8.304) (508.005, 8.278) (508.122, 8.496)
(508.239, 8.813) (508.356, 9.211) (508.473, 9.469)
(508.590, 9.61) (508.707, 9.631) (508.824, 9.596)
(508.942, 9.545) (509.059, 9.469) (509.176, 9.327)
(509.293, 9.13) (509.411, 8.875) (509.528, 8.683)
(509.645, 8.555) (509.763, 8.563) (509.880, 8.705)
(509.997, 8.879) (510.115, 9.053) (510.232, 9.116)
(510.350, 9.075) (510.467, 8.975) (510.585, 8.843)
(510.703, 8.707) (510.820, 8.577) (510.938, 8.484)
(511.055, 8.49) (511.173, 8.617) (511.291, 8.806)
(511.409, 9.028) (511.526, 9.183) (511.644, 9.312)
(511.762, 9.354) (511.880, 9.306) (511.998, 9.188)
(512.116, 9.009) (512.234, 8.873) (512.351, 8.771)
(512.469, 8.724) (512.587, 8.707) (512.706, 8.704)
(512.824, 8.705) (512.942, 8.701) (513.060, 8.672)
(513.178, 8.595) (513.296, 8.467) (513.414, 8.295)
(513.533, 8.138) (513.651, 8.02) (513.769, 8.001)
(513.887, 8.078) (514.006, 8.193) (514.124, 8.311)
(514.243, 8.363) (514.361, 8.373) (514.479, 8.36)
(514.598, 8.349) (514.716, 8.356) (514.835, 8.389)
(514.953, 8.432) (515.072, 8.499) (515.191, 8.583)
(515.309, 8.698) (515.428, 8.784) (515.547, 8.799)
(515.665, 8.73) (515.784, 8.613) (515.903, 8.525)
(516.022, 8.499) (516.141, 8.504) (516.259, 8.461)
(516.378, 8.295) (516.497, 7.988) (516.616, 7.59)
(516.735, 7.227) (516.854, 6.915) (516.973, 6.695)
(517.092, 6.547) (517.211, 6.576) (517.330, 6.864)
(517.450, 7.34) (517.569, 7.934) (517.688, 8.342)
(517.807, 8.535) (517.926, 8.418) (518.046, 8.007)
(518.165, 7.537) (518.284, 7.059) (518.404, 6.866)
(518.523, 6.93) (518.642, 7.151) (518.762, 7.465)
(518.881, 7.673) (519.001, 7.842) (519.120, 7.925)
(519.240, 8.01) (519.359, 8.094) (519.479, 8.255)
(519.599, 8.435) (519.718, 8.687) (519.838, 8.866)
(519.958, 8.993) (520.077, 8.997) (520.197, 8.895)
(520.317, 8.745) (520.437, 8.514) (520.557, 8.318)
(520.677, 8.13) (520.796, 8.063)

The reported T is 0.93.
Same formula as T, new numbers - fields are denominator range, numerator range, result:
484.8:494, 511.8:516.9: 0.96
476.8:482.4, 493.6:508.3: 0.93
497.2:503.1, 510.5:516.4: 0.99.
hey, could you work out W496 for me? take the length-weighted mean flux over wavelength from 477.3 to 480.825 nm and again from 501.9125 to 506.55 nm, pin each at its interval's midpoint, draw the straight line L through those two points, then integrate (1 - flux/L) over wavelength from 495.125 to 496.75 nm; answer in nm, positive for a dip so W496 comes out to 0.048 nm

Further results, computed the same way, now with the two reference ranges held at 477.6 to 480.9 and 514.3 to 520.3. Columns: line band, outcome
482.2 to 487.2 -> 0.392 nm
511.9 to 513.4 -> -0.096 nm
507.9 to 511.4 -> -0.246 nm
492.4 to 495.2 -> -0.033 nm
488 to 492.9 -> 0.097 nm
